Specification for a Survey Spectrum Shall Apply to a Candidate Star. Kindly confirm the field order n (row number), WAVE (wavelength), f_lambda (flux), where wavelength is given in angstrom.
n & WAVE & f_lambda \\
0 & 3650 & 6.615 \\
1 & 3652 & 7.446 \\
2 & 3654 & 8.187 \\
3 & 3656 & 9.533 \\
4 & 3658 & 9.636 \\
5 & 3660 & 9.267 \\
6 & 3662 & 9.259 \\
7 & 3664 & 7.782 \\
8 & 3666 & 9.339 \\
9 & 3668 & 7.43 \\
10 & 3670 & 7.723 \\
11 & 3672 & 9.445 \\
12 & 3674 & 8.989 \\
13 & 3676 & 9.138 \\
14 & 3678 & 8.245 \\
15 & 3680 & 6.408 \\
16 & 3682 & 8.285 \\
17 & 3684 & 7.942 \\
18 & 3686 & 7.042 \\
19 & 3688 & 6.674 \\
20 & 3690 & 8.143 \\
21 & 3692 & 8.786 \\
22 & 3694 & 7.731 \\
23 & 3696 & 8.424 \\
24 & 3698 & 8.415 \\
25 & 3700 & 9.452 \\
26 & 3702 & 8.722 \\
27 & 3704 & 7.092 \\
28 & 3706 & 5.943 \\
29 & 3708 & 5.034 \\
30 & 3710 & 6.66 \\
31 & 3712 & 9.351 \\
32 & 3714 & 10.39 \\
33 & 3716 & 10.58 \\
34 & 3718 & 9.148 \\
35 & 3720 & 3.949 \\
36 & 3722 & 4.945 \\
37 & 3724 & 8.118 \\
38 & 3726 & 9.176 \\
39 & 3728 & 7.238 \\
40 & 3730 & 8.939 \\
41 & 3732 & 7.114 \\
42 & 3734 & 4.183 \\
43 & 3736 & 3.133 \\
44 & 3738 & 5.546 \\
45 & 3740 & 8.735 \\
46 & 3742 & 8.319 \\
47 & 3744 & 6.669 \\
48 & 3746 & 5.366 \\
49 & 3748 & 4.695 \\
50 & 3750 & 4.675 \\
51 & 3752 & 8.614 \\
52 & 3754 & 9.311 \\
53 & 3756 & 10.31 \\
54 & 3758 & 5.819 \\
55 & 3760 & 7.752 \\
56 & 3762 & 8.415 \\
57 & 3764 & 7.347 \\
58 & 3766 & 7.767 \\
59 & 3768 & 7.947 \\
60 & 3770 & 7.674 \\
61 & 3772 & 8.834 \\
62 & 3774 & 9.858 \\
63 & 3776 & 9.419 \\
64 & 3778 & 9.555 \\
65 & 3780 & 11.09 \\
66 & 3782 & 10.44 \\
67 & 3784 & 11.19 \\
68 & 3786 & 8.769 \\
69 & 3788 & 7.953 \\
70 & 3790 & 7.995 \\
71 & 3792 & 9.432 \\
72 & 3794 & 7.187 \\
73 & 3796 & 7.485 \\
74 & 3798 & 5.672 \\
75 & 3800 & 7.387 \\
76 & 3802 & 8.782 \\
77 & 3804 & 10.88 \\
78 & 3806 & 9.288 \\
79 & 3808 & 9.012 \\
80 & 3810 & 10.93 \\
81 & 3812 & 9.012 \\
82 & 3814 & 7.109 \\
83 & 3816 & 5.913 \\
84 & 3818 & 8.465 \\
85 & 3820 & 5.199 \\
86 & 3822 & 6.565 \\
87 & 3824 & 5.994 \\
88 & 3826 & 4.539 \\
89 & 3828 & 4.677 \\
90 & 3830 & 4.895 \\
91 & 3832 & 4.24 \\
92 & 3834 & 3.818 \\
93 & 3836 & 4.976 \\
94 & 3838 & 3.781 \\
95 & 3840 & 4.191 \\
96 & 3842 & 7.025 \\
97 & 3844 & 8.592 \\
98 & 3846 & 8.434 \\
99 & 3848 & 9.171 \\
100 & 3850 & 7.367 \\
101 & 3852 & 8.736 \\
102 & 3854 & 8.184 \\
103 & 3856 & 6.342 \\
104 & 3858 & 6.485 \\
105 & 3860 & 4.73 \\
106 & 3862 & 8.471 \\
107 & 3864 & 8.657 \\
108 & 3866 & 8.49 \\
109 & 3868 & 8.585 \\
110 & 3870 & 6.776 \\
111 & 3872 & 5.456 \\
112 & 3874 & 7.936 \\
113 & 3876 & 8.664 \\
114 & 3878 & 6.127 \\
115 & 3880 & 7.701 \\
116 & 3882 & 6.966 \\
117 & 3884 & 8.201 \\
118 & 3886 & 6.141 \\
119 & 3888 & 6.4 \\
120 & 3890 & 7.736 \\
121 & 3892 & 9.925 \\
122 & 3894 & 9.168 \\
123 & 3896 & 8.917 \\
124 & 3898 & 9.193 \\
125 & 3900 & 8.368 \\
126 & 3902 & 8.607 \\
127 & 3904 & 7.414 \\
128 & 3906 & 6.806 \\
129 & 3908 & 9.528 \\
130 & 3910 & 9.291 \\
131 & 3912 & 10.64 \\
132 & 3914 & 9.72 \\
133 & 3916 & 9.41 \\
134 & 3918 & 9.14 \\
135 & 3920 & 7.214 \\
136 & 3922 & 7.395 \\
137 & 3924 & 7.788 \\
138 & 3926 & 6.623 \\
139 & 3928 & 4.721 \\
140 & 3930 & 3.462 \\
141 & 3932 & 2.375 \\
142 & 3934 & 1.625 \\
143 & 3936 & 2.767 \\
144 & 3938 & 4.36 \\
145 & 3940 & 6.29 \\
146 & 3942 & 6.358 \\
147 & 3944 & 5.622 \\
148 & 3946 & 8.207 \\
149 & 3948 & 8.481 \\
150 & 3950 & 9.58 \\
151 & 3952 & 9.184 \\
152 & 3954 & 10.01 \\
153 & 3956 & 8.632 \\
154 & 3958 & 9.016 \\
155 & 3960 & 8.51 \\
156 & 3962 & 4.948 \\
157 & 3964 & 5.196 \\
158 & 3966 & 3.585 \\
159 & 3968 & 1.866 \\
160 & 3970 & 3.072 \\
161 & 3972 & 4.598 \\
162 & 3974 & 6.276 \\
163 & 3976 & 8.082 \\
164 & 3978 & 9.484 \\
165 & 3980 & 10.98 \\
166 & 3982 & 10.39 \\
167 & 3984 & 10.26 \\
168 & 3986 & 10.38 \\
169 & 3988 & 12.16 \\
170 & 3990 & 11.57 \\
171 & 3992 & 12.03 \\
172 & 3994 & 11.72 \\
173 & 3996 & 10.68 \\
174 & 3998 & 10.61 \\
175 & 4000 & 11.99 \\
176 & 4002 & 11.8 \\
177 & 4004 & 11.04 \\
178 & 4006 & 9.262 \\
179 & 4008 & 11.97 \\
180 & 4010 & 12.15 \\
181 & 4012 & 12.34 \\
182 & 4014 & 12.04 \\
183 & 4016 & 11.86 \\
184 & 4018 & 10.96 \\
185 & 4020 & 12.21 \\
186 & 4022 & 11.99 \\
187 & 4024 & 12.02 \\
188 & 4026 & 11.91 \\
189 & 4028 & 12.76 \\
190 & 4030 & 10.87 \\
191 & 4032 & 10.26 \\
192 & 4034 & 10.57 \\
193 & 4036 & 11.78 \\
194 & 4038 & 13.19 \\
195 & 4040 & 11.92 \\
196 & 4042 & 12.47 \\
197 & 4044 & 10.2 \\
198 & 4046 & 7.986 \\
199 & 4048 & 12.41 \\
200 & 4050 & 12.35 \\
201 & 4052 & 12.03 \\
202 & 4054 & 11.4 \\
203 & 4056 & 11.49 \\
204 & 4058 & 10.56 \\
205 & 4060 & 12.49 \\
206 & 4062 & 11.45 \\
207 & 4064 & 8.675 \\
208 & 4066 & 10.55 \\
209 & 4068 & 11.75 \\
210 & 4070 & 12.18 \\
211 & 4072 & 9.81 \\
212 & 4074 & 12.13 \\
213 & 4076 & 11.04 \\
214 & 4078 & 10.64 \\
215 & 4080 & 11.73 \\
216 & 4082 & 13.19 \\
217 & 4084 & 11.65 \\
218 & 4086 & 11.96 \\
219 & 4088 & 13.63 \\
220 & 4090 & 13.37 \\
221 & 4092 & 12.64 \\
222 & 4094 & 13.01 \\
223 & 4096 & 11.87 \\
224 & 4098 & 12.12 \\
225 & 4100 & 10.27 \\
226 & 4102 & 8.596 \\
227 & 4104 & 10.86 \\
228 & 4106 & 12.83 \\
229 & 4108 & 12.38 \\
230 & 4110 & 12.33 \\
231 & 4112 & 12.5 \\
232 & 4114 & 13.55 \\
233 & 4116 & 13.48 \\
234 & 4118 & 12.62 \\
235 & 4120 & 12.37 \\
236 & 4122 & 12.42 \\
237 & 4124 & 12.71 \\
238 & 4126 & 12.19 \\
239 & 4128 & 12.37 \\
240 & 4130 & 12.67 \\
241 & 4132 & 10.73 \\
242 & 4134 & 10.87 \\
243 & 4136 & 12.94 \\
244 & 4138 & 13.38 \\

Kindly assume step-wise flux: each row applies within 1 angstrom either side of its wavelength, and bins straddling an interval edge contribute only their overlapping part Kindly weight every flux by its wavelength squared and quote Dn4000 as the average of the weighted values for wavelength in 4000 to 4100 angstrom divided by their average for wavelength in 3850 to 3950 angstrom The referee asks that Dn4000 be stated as 1.7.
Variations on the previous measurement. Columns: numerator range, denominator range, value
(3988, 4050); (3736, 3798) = 1.63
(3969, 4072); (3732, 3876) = 1.64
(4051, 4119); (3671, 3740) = 1.88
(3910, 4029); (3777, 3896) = 1.24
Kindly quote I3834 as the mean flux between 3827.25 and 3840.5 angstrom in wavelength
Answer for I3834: 4.37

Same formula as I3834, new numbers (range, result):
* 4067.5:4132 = 12.1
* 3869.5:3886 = 7.18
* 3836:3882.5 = 7.21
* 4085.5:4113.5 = 12.1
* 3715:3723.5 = 7.21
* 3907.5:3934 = 7.23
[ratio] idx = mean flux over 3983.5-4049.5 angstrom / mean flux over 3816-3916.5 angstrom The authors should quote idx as 1.57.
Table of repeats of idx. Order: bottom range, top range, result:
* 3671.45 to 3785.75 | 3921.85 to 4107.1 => 1.25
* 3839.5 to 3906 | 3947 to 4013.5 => 1.19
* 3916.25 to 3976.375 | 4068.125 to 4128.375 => 1.95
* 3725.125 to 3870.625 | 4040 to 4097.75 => 1.55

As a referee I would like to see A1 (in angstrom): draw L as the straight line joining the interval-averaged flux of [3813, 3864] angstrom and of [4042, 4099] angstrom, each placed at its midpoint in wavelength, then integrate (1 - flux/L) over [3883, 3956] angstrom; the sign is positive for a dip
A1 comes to 6.3 angstrom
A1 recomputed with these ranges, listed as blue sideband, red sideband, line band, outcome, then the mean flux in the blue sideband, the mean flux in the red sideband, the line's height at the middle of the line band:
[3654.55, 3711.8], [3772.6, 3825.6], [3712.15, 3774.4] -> 6.32 angstrom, 8.11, 8.44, 8.28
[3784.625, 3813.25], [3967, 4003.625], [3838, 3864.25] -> 4.65 angstrom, 8.58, 9.36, 8.8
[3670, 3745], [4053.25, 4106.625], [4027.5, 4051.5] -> -0.57 angstrom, 7.63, 11.5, 11.1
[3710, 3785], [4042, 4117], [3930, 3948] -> 9.35 angstrom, 7.87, 11.7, 10.1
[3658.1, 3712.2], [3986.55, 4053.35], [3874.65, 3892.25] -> 4.64 angstrom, 8.03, 11.5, 10.1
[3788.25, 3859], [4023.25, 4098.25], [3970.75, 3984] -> 2.24 angstrom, 7.09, 11.6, 10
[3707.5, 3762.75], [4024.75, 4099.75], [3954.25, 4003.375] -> 8.57 angstrom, 7.24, 11.6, 10.5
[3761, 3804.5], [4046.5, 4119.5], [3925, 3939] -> 8.92 angstrom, 8.66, 11.8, 10.2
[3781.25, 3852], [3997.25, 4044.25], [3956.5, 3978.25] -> 9.69 angstrom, 7.33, 11.6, 10.5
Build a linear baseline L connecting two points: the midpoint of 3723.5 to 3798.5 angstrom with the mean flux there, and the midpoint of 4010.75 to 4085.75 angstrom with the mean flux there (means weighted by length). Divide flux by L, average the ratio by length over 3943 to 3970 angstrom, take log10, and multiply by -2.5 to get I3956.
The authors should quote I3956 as 0.42 mag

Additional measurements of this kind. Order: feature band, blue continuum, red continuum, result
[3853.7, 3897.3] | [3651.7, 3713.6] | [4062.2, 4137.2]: 0.29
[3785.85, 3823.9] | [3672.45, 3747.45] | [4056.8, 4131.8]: 0.08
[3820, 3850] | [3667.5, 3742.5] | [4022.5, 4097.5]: 0.49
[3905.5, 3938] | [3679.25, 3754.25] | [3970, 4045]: 0.41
